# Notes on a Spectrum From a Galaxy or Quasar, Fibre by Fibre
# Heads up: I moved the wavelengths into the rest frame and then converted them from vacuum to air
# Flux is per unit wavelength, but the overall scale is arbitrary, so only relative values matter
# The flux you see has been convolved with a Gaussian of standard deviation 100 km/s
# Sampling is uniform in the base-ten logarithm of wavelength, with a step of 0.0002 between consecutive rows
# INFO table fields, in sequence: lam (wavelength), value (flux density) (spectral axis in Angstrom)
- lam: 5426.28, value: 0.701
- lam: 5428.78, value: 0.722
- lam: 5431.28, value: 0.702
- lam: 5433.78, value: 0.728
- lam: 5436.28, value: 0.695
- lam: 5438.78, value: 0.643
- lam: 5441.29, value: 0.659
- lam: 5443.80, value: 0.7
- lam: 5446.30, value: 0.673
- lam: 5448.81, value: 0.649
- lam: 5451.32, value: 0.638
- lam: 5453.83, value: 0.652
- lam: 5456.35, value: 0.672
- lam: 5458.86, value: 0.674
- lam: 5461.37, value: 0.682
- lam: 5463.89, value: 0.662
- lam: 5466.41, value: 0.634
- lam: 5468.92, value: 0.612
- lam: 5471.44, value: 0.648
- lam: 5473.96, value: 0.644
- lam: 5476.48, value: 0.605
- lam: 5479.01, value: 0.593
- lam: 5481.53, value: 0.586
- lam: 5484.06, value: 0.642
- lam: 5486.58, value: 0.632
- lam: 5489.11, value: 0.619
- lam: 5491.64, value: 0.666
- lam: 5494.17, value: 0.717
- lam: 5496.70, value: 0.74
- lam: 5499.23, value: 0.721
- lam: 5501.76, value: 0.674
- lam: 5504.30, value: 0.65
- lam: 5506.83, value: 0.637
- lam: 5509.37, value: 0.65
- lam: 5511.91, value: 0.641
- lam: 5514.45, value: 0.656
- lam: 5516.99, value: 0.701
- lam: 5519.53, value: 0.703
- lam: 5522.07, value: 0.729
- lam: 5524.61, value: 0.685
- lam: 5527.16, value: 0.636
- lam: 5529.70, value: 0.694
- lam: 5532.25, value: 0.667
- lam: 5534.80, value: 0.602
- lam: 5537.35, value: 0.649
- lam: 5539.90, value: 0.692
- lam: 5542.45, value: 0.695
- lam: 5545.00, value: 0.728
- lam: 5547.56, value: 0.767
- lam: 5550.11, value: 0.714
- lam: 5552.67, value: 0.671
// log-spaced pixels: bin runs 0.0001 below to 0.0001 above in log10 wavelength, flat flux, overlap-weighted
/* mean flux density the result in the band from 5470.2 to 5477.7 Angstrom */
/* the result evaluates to 0.633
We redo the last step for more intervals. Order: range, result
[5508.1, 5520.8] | 0.67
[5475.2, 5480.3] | 0.599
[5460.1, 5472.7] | 0.648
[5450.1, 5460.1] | 0.659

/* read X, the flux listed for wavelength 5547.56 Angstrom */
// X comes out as 0.767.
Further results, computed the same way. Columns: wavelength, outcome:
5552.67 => 0.671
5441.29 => 0.659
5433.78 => 0.728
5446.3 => 0.673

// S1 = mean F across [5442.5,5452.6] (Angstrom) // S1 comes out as 0.665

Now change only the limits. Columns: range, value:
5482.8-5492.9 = 0.64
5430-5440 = 0.693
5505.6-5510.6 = 0.643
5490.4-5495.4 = 0.691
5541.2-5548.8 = 0.73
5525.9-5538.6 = 0.65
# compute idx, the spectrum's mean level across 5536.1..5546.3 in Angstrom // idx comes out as 0.691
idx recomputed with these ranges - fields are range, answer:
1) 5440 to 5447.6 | 0.677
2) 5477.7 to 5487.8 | 0.613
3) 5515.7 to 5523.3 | 0.711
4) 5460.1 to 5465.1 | 0.672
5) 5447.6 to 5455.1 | 0.646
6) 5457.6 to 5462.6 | 0.679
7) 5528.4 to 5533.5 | 0.681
